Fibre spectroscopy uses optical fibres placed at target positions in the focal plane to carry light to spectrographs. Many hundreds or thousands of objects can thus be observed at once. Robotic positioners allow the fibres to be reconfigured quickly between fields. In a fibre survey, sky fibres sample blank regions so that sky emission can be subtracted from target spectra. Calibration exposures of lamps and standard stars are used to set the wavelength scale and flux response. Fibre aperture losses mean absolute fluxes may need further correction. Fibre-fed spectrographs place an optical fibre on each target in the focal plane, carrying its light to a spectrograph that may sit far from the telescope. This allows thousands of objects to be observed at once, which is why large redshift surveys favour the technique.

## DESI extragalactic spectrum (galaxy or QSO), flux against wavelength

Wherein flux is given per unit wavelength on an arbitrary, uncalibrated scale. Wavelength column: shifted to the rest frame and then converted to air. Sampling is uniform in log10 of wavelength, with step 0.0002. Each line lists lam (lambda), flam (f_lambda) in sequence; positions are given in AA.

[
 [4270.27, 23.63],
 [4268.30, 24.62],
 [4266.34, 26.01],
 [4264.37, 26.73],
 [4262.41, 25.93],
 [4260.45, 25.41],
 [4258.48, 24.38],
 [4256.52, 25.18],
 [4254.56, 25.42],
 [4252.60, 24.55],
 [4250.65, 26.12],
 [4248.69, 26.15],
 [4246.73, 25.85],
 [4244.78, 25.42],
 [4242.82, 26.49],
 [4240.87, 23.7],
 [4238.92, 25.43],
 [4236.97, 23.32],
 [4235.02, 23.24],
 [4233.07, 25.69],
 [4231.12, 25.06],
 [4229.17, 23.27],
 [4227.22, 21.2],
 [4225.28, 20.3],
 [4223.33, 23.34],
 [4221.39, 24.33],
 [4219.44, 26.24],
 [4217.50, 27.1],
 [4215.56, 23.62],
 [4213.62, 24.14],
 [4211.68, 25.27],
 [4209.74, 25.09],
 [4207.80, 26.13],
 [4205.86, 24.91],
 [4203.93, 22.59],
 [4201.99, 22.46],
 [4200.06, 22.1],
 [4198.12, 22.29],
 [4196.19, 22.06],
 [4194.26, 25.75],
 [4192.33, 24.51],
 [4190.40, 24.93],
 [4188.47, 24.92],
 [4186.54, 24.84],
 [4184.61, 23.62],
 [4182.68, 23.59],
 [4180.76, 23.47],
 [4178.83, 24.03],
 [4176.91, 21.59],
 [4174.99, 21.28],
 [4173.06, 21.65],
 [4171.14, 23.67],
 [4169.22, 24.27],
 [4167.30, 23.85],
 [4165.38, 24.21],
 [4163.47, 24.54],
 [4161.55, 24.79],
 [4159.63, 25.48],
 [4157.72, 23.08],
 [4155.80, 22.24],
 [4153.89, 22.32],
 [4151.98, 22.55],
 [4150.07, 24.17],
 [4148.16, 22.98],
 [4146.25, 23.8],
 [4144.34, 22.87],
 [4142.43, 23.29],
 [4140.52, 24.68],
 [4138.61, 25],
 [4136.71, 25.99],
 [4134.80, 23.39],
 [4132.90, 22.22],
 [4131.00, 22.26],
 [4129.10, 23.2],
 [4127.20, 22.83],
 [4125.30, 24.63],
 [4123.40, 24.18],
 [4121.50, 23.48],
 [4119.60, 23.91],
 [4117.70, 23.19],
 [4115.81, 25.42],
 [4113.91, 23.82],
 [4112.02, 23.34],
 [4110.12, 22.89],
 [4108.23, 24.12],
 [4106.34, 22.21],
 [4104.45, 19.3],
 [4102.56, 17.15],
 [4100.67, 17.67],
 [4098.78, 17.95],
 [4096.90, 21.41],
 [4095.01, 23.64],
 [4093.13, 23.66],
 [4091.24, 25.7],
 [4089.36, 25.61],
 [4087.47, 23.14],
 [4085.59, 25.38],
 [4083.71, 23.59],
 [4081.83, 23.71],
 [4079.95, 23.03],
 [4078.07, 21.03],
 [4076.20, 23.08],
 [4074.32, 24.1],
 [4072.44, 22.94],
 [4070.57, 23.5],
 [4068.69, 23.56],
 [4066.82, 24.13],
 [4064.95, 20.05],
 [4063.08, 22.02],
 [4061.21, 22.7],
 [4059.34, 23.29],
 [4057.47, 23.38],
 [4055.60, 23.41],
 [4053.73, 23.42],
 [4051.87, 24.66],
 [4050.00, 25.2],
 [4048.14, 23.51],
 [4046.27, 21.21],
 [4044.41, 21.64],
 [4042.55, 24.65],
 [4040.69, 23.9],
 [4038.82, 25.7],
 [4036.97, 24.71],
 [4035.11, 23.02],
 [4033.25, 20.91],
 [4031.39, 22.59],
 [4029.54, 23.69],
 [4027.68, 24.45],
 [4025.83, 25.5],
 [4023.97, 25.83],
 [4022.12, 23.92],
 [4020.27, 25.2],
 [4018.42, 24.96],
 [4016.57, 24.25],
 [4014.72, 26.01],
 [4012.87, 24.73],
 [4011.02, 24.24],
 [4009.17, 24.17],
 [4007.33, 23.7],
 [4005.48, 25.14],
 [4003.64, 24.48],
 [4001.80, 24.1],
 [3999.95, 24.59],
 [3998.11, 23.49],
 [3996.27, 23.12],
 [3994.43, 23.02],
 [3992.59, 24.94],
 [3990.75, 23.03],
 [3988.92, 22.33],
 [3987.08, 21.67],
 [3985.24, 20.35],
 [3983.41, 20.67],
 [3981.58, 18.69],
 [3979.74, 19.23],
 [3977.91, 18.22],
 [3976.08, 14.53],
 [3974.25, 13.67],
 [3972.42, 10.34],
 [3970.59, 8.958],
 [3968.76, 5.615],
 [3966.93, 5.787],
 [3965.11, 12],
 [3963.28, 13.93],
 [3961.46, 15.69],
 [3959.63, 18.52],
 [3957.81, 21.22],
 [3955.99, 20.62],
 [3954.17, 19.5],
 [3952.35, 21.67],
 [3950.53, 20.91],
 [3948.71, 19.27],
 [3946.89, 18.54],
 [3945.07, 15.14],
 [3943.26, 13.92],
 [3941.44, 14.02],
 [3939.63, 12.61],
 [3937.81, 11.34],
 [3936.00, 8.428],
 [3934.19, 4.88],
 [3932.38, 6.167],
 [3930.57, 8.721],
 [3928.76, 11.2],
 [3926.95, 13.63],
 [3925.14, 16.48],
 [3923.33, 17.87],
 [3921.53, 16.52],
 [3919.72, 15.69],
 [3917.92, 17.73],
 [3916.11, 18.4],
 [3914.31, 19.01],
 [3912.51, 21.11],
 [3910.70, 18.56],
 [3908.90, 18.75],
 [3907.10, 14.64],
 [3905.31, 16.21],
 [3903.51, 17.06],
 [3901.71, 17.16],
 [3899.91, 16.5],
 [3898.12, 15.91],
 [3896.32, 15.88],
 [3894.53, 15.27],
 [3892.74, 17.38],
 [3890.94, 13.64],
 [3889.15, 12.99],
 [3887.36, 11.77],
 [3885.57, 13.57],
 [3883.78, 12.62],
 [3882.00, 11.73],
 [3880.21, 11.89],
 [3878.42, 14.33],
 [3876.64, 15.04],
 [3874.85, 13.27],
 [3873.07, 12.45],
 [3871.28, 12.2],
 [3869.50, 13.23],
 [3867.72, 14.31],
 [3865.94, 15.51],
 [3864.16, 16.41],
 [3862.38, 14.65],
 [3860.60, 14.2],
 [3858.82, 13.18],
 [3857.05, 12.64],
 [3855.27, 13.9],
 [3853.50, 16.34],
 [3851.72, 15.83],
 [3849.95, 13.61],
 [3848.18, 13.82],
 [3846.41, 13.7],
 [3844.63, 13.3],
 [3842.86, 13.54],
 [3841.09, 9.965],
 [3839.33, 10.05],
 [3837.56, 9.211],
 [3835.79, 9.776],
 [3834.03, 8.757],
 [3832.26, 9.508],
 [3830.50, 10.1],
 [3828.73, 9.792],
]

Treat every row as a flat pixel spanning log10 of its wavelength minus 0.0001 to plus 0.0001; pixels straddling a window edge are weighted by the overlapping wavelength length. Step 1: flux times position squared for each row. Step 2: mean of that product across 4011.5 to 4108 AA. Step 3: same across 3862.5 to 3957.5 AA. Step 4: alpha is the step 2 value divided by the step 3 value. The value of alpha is 1.66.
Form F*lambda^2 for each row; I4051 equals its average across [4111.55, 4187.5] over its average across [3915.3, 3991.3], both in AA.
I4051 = 1.7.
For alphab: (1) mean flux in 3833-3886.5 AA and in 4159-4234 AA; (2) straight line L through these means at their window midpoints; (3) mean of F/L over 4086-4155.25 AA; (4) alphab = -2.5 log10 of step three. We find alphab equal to -0.08 mag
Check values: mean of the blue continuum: 13.1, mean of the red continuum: 23.9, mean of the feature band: 23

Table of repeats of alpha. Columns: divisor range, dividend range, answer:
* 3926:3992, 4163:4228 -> 1.75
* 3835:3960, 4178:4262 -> 1.94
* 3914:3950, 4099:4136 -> 1.77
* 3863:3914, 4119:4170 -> 1.79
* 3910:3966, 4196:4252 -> 1.79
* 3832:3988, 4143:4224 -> 1.87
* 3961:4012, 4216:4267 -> 1.48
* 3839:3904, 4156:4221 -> 2.00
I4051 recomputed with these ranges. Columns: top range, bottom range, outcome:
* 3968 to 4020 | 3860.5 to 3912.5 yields 1.49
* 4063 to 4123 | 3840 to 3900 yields 1.83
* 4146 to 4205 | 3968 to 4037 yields 1.18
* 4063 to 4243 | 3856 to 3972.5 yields 1.81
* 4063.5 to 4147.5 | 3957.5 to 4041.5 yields 1.16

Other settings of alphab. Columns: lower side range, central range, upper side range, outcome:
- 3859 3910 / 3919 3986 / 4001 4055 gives 0.28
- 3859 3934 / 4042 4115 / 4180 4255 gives -0.13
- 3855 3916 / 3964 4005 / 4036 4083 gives 0.08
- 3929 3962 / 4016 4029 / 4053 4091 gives -0.23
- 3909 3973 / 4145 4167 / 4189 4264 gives -0.08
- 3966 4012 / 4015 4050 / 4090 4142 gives -0.16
